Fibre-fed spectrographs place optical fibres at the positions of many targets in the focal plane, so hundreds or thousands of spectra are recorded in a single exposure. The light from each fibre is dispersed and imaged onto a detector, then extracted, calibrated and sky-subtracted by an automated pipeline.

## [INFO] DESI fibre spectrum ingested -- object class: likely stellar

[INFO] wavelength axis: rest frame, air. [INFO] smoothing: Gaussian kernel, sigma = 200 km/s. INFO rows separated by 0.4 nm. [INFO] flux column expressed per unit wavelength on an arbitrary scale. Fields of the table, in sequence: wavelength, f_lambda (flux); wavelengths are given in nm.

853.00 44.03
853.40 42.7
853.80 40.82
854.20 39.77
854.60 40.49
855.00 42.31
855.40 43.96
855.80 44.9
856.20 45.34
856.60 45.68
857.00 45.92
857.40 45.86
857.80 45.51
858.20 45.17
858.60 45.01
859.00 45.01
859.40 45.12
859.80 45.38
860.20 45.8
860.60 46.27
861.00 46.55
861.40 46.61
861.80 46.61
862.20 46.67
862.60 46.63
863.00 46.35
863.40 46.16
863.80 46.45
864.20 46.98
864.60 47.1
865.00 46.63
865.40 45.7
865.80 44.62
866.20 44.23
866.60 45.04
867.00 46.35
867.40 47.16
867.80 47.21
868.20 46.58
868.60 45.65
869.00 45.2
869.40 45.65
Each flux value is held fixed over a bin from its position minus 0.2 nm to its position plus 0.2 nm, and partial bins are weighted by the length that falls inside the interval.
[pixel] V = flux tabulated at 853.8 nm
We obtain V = 40.82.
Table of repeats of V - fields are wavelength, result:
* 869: 45.2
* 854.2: 39.77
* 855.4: 43.96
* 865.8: 44.62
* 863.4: 46.16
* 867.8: 47.21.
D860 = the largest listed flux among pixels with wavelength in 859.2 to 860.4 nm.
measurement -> 45.8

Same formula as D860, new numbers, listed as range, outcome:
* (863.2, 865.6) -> 47.1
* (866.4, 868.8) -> 47.21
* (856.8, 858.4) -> 45.92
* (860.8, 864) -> 46.67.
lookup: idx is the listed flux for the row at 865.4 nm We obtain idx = 45.7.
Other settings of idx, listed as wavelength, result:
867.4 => 47.16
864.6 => 47.1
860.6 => 46.27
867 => 46.35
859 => 45.01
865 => 46.63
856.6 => 45.68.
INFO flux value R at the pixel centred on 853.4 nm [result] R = 42.7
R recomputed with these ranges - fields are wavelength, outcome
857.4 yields 45.86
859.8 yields 45.38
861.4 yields 46.61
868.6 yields 45.65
